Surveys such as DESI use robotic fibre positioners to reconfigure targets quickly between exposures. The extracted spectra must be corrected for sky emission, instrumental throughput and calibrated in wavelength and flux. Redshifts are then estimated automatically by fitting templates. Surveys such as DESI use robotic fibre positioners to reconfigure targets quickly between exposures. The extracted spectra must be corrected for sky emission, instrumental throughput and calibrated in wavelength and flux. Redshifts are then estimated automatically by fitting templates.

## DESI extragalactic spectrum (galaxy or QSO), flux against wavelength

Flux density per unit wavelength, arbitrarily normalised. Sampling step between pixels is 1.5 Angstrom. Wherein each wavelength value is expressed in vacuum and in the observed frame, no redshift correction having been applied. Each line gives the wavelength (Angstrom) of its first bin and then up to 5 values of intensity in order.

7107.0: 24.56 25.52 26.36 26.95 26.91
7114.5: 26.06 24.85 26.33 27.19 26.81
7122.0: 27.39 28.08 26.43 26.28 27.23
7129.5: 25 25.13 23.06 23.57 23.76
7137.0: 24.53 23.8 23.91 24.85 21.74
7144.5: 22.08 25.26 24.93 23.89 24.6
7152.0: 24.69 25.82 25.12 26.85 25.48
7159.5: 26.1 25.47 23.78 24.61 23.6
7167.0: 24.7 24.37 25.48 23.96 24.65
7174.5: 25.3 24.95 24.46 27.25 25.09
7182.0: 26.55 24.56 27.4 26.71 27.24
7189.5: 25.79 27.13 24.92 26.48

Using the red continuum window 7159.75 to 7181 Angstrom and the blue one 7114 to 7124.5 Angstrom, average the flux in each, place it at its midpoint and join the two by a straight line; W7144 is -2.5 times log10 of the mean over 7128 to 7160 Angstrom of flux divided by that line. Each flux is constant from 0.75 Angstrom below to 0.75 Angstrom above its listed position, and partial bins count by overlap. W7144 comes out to 0.05 mag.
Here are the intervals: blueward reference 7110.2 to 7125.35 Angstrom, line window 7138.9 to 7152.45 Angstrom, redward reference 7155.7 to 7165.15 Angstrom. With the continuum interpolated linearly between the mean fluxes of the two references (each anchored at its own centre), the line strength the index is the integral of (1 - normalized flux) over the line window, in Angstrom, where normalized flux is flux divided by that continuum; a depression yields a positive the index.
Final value 1.0 Angstrom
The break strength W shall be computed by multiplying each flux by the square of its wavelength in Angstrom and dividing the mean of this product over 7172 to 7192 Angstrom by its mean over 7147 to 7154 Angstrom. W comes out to 1.06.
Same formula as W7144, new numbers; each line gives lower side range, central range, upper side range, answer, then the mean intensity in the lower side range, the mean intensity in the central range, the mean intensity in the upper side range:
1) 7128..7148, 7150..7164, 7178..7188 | -0.012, 24.1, 25.3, 26.3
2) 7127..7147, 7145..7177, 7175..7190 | 0.010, 24.2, 24.9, 26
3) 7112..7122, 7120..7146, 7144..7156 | 0.029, 26.5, 24.9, 24.6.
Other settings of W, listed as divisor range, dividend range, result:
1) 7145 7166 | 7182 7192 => 1.07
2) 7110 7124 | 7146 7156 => 0.94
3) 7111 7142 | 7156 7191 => 1.01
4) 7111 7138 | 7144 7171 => 0.97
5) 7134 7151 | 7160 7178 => 1.04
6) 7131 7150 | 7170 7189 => 1.09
